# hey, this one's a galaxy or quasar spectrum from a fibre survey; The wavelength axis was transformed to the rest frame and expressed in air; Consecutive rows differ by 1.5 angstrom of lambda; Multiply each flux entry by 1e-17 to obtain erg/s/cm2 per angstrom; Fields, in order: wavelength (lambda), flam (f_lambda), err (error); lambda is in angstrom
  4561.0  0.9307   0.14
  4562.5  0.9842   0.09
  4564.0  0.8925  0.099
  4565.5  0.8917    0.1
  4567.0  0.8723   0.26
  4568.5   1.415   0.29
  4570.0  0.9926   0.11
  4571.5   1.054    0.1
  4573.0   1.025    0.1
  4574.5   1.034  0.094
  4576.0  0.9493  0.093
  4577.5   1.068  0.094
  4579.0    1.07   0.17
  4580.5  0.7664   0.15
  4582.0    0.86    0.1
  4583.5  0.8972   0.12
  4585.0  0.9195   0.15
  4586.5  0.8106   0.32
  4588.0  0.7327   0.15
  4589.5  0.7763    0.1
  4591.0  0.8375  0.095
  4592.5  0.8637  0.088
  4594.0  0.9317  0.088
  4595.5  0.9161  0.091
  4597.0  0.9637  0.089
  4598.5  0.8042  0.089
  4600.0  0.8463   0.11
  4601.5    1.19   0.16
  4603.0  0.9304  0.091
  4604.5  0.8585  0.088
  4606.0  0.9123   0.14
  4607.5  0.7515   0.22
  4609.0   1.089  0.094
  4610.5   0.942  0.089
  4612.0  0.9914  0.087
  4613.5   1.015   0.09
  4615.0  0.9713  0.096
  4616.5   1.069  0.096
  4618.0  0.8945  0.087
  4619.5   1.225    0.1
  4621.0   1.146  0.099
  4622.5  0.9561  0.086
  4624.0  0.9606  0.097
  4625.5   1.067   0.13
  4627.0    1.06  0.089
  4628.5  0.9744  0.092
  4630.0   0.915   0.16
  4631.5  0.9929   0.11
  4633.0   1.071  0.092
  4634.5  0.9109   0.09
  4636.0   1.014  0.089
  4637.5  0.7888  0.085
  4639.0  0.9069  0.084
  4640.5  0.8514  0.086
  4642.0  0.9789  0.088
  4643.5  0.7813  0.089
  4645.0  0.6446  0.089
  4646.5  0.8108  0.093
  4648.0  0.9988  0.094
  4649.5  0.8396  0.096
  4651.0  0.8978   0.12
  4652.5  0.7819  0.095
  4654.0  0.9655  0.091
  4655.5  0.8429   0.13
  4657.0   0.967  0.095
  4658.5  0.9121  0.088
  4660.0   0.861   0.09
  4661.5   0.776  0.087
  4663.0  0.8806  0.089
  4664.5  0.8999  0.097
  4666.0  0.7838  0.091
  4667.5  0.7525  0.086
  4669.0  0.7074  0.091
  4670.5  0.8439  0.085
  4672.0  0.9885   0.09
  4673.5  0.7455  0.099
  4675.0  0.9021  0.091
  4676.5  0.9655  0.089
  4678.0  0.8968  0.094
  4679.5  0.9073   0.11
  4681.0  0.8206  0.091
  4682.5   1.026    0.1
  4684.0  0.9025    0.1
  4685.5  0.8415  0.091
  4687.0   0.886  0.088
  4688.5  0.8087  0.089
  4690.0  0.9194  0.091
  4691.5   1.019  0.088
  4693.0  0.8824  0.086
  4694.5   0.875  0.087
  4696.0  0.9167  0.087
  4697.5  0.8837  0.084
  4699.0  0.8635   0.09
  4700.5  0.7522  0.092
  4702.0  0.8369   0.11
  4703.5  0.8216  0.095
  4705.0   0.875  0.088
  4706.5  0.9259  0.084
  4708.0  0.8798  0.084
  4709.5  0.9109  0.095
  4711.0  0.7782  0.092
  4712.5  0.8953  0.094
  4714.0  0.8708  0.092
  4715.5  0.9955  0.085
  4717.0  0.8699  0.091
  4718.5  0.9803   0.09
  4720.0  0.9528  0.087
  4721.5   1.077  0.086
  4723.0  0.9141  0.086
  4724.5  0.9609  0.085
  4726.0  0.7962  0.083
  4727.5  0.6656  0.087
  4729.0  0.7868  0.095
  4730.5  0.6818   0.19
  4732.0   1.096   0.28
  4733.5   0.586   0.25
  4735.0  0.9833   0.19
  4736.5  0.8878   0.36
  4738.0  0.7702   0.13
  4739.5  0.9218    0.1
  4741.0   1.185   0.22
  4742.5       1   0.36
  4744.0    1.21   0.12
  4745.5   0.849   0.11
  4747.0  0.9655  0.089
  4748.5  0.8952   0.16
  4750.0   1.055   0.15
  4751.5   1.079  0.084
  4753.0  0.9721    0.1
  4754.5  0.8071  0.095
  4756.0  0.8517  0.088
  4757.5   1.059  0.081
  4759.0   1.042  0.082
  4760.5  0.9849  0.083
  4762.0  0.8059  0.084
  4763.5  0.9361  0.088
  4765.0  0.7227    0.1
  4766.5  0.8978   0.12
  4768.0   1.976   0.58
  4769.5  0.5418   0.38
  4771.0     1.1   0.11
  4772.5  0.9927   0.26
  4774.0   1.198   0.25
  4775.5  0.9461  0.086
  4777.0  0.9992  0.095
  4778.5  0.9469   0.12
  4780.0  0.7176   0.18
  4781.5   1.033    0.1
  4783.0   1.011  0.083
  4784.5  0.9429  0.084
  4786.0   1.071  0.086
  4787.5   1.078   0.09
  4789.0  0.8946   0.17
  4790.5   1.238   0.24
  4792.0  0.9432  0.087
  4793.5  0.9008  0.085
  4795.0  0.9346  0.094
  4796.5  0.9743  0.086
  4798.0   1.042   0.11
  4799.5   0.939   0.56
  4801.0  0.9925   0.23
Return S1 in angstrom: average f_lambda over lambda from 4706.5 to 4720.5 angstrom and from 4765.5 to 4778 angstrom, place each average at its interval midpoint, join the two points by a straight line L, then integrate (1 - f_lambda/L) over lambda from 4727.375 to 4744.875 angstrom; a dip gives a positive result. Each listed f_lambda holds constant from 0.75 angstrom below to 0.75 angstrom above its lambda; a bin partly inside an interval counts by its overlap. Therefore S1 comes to 1.2 angstrom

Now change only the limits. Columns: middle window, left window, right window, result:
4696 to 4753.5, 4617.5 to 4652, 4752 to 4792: 4.03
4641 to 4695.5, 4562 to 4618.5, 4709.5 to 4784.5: 4.21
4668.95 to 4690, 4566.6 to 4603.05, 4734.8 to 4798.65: 1.81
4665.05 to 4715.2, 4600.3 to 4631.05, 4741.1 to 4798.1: 6.17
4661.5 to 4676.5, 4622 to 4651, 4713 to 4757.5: 1.37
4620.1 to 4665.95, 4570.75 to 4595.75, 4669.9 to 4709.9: -0.86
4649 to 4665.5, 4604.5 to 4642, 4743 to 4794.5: 1.77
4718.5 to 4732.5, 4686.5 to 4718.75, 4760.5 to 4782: 0.52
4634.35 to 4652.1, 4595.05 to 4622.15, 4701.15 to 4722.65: 1.59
